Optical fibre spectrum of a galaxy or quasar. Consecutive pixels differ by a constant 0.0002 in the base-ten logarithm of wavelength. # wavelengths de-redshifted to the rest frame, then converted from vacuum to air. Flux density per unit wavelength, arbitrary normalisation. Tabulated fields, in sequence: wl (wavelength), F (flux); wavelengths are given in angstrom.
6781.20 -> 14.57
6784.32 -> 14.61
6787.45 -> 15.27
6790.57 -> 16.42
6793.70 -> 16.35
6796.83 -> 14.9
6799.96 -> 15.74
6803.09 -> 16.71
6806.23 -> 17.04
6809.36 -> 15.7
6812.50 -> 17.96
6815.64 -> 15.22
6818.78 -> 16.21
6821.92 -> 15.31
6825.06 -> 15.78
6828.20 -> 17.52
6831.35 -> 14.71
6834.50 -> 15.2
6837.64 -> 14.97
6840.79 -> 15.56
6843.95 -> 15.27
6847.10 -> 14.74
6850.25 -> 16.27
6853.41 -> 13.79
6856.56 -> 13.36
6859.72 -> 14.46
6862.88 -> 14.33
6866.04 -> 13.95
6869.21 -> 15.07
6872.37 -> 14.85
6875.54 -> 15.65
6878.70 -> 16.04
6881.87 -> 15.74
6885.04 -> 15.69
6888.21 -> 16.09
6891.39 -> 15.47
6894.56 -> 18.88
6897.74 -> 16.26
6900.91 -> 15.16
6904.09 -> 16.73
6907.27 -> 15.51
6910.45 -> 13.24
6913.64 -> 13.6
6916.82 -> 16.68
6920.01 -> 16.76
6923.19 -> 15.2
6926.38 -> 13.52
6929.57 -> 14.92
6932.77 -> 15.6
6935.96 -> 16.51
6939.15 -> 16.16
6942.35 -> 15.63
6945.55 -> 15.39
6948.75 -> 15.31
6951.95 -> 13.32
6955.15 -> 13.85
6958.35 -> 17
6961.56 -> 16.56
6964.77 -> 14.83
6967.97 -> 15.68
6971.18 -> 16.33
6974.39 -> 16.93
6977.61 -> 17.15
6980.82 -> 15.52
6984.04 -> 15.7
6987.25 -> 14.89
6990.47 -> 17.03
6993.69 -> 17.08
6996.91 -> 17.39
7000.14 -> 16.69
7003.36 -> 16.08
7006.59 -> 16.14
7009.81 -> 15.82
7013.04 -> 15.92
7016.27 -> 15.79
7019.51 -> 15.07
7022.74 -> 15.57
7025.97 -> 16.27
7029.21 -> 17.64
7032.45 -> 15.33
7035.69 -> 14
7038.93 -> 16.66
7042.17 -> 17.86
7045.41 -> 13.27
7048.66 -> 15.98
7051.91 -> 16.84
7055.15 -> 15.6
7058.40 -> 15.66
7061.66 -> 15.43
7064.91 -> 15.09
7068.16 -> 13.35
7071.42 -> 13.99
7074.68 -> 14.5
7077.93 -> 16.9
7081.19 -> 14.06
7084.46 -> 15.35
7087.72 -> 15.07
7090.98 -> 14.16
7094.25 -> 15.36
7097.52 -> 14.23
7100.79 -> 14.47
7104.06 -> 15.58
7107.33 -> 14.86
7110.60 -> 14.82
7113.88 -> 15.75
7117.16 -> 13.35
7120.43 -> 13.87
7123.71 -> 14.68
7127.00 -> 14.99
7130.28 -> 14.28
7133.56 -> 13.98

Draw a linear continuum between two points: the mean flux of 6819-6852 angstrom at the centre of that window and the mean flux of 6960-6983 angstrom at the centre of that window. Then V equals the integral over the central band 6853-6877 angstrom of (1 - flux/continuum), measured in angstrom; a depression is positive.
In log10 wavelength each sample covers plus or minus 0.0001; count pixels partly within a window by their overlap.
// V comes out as 1.9 angstrom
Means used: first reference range 15.6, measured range 14.5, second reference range 16.1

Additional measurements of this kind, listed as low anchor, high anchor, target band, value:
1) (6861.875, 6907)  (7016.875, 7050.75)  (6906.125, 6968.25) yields 1.9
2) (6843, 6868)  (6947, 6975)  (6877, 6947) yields -3.0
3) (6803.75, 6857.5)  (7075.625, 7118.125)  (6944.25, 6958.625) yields 0.5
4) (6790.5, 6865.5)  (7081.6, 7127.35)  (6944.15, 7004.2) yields -3.3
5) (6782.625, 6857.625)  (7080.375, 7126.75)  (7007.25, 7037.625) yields -1.6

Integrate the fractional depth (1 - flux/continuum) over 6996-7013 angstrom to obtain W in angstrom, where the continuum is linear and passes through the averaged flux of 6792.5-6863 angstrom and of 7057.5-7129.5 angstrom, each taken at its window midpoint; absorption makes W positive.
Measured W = -1.47 angstrom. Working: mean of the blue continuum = 15.5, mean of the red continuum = 14.8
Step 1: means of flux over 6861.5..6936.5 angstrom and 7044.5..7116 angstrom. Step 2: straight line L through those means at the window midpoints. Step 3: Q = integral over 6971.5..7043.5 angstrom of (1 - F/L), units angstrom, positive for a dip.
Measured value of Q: -4.75 angstrom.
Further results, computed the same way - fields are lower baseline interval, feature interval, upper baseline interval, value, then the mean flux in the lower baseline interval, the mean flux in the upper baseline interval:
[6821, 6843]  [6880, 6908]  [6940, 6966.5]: -1.40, 15.6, 15.3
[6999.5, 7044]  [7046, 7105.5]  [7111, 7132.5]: 0.57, 16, 14.5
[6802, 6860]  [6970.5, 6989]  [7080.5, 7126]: -1.20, 15.6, 14.7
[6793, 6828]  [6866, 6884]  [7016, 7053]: 0.80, 16.1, 15.8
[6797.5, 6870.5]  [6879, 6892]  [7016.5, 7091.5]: -0.32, 15.4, 15.4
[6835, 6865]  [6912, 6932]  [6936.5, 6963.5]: 0.15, 14.8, 15.4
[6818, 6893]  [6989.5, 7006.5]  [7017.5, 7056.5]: -1.16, 15.2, 15.8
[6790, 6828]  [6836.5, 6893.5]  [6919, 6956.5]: 2.22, 16.2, 15.2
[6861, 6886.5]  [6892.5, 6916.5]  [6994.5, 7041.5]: -0.51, 15.2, 16.1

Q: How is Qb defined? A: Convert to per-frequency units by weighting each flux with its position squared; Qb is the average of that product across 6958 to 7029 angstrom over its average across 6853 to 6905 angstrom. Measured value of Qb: 1.08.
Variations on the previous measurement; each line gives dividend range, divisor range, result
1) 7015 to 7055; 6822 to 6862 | 1.11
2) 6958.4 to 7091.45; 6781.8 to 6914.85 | 1.07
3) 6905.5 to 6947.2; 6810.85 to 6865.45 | 1.03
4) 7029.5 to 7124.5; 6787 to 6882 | 1.04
